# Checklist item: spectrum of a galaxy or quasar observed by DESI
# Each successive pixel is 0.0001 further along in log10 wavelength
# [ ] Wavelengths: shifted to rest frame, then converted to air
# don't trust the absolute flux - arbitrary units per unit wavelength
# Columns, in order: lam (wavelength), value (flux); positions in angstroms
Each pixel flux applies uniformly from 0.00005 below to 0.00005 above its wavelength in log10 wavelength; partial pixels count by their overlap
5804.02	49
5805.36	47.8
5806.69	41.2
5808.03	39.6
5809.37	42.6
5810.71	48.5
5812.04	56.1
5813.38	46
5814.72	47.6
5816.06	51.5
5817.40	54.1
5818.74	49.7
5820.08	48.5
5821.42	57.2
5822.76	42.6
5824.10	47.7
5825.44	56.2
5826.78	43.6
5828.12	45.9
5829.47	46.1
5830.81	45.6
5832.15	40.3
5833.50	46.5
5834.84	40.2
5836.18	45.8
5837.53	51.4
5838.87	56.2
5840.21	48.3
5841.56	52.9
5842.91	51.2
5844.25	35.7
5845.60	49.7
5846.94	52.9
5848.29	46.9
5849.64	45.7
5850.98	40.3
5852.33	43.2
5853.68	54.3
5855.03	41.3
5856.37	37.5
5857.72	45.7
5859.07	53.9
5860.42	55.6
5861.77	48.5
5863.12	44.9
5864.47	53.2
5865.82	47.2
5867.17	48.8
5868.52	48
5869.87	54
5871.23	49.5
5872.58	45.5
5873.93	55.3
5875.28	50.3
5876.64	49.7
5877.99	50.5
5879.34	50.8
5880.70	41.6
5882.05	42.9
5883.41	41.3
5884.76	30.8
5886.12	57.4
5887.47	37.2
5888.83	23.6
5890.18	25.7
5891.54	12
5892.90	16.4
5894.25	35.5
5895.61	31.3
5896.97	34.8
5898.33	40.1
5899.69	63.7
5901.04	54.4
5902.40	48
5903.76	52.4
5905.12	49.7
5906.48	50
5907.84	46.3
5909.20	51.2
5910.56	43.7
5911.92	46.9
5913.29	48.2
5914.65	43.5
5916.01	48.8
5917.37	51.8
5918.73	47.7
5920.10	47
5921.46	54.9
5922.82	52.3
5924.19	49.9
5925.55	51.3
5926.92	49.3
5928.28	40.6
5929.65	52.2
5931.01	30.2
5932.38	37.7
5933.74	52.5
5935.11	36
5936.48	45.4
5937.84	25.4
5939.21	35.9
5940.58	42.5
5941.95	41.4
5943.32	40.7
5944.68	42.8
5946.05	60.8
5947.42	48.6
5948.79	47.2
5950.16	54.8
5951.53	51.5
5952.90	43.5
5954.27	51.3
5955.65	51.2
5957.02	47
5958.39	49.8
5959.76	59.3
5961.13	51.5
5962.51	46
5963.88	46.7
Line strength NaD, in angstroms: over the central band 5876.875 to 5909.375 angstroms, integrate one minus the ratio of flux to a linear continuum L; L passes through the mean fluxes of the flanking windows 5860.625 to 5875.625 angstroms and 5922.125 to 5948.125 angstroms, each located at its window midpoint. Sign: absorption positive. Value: 4.39 angstroms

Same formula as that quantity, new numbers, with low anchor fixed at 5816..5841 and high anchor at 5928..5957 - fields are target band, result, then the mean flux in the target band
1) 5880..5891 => 2.2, 37.2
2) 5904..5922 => -1.2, 48.5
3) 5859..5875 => -1.1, 50.2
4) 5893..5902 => 0.8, 41.7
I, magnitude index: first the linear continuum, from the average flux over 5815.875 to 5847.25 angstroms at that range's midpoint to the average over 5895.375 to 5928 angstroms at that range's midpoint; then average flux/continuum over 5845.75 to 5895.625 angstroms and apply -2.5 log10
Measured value 0.11 mag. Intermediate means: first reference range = 48.2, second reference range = 48.4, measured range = 43.7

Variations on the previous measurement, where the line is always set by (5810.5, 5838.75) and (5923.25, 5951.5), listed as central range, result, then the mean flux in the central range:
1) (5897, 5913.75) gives -0.078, 49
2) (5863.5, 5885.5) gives -0.019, 47.4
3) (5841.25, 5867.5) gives -0.002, 47.4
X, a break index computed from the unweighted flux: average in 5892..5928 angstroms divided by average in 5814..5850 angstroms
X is 0.96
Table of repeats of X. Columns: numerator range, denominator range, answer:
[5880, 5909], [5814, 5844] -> 0.83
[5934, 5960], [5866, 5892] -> 1.06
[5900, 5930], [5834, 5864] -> 1.04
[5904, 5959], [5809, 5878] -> 0.96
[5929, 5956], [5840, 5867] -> 0.94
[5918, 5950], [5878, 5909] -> 1.11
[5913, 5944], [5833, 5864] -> 0.94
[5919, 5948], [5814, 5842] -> 0.92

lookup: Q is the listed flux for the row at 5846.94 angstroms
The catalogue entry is 52.9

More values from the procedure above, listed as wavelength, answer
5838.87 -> 56.2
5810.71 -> 48.5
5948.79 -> 47.2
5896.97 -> 34.8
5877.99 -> 50.5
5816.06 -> 51.5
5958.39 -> 49.8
